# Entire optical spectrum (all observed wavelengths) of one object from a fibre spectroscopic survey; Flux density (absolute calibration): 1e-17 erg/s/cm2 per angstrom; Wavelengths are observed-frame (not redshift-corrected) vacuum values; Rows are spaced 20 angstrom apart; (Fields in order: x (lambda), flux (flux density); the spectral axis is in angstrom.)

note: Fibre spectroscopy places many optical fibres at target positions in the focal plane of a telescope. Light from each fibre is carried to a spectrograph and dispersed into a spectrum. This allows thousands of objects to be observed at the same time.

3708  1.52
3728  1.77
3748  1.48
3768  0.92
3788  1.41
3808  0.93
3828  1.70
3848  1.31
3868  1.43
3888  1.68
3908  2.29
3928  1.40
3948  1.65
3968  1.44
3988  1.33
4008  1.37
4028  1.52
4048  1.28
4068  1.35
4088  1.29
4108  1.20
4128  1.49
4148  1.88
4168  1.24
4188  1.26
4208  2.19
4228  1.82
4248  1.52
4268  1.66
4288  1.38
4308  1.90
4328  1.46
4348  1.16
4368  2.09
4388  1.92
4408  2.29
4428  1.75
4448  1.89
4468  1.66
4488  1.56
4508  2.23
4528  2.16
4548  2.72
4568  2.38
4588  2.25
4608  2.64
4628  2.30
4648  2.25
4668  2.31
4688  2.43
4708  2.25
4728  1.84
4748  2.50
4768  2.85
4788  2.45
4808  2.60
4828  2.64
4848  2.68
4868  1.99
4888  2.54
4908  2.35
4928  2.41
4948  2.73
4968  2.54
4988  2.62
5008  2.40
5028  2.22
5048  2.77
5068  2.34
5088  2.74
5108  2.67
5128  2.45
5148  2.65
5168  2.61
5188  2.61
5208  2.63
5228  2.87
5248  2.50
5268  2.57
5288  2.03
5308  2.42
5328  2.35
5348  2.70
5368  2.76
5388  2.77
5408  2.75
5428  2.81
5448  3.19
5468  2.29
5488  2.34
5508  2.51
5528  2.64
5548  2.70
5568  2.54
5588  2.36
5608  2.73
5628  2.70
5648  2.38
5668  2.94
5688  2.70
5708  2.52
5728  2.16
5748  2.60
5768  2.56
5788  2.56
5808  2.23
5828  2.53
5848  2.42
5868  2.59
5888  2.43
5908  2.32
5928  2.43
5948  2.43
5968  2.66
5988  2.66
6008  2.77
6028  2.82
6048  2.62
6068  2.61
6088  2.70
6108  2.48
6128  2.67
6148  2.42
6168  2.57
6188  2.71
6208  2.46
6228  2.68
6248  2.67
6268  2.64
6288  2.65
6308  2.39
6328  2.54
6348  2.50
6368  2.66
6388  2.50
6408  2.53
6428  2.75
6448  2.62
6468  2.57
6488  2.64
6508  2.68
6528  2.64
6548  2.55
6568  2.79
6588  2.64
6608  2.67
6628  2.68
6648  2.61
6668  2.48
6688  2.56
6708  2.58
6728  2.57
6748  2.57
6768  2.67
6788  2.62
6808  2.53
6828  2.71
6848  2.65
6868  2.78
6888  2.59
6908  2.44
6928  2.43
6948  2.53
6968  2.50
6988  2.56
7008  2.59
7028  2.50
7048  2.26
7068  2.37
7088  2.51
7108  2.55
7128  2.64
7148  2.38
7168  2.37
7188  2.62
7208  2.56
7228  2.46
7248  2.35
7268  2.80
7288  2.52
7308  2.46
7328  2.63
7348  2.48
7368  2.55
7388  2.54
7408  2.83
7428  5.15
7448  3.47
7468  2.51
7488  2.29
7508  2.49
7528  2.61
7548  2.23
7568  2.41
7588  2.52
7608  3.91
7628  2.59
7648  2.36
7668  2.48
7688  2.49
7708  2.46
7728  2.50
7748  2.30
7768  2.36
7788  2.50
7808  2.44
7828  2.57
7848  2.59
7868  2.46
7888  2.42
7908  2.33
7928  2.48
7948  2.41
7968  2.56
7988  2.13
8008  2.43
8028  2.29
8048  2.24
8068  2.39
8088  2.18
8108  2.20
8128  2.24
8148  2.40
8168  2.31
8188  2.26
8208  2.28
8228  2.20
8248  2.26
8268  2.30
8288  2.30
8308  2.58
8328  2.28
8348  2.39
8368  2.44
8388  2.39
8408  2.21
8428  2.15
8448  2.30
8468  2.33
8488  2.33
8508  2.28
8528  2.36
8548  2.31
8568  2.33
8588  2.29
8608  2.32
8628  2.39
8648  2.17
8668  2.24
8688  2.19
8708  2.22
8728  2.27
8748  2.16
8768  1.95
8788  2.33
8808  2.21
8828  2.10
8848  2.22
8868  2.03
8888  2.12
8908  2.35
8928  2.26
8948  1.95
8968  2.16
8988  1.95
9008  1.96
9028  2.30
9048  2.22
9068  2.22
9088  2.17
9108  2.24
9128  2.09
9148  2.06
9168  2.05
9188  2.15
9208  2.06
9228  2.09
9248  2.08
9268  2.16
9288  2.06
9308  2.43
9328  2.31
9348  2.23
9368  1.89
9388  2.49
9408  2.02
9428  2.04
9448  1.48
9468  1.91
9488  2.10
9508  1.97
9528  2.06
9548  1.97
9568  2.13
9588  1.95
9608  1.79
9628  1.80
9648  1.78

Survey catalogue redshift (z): 0.131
